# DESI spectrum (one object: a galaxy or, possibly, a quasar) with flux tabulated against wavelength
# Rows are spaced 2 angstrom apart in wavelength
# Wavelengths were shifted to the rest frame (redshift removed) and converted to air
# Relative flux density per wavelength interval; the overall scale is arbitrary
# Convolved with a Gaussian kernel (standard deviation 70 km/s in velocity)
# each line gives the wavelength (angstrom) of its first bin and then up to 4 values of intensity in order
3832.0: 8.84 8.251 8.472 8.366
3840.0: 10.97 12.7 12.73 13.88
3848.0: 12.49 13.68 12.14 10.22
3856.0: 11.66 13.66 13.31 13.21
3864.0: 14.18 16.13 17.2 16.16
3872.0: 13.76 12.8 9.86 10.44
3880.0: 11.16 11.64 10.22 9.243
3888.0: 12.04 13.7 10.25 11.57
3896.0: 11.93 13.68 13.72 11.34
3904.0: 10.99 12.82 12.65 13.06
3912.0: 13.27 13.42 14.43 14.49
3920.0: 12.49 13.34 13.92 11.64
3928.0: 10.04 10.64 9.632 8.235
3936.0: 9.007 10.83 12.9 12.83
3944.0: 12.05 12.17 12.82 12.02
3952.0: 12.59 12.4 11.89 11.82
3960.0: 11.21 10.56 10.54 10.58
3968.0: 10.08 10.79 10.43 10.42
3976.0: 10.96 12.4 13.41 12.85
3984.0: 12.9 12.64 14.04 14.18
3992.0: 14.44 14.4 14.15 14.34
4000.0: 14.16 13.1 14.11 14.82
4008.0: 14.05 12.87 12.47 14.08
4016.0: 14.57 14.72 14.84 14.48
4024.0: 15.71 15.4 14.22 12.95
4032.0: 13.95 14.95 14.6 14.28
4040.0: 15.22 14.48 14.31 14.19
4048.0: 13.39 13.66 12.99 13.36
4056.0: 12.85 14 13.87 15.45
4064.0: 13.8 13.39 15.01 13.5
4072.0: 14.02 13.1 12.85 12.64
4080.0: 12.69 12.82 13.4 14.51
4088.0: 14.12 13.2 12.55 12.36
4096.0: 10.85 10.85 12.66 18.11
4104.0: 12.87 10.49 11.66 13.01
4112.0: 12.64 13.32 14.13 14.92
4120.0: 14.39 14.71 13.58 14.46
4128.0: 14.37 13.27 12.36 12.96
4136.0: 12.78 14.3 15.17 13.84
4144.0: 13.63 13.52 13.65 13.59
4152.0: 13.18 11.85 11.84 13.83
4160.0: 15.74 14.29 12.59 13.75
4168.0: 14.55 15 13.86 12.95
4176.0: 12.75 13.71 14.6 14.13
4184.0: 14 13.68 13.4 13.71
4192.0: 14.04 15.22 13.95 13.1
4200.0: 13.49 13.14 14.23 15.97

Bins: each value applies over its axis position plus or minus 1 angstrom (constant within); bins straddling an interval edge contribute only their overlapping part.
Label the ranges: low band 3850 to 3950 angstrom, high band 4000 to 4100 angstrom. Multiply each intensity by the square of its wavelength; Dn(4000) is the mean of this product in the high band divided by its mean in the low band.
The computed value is 1.2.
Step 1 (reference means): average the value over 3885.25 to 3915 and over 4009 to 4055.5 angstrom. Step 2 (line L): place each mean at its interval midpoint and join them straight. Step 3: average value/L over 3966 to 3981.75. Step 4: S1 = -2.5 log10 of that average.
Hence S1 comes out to 0.18 mag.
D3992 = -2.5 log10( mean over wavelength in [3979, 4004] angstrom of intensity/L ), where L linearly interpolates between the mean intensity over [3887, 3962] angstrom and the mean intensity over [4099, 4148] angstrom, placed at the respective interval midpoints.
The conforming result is -0.093 mag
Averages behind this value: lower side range 12.1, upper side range 13.6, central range 13.7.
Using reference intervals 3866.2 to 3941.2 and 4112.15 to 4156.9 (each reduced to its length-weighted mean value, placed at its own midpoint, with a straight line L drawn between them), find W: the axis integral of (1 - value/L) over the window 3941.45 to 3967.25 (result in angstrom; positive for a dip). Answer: 1.5 angstrom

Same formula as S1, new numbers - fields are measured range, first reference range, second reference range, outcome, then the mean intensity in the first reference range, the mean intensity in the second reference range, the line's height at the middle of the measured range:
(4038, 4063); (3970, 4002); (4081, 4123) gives -0.071 mag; 13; 13.2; 13.1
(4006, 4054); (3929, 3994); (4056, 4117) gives -0.132 mag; 11.7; 13.3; 12.6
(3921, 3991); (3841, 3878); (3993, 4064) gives 0.178 mag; 13.2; 14.1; 13.8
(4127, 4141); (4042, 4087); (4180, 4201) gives 0.015 mag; 13.6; 13.9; 13.8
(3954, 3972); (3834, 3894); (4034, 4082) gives 0.185 mag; 12.2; 13.8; 13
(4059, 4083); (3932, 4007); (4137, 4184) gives -0.046 mag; 12.2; 13.8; 13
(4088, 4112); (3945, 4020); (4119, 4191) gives 0.062 mag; 12.7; 13.7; 13.4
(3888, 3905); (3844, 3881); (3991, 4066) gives 0.100 mag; 13.1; 14.1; 13.3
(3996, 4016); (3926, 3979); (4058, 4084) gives -0.131 mag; 11.2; 13.6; 12.3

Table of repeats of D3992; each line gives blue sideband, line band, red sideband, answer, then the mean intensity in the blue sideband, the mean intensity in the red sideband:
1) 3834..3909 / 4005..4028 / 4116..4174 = -0.10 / 12.2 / 13.8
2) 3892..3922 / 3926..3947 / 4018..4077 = 0.20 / 12.8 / 14.1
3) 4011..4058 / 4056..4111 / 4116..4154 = 0.06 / 14.2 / 13.8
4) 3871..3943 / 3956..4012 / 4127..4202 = -0.01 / 11.9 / 13.7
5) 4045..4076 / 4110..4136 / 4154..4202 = 0.01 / 13.7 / 13.8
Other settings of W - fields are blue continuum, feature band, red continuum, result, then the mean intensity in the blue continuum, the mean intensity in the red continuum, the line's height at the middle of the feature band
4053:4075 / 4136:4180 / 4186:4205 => 0.4 angstrom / 13.8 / 13.8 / 13.8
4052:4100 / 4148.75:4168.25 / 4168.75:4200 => 0.3 angstrom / 13.3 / 13.9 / 13.7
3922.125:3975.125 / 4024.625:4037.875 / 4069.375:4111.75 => -2.3 angstrom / 11.3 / 13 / 12.2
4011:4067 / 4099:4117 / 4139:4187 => 0.9 angstrom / 14.1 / 13.7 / 13.9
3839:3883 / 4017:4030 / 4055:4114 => -1.6 angstrom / 12.9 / 13.2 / 13.1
